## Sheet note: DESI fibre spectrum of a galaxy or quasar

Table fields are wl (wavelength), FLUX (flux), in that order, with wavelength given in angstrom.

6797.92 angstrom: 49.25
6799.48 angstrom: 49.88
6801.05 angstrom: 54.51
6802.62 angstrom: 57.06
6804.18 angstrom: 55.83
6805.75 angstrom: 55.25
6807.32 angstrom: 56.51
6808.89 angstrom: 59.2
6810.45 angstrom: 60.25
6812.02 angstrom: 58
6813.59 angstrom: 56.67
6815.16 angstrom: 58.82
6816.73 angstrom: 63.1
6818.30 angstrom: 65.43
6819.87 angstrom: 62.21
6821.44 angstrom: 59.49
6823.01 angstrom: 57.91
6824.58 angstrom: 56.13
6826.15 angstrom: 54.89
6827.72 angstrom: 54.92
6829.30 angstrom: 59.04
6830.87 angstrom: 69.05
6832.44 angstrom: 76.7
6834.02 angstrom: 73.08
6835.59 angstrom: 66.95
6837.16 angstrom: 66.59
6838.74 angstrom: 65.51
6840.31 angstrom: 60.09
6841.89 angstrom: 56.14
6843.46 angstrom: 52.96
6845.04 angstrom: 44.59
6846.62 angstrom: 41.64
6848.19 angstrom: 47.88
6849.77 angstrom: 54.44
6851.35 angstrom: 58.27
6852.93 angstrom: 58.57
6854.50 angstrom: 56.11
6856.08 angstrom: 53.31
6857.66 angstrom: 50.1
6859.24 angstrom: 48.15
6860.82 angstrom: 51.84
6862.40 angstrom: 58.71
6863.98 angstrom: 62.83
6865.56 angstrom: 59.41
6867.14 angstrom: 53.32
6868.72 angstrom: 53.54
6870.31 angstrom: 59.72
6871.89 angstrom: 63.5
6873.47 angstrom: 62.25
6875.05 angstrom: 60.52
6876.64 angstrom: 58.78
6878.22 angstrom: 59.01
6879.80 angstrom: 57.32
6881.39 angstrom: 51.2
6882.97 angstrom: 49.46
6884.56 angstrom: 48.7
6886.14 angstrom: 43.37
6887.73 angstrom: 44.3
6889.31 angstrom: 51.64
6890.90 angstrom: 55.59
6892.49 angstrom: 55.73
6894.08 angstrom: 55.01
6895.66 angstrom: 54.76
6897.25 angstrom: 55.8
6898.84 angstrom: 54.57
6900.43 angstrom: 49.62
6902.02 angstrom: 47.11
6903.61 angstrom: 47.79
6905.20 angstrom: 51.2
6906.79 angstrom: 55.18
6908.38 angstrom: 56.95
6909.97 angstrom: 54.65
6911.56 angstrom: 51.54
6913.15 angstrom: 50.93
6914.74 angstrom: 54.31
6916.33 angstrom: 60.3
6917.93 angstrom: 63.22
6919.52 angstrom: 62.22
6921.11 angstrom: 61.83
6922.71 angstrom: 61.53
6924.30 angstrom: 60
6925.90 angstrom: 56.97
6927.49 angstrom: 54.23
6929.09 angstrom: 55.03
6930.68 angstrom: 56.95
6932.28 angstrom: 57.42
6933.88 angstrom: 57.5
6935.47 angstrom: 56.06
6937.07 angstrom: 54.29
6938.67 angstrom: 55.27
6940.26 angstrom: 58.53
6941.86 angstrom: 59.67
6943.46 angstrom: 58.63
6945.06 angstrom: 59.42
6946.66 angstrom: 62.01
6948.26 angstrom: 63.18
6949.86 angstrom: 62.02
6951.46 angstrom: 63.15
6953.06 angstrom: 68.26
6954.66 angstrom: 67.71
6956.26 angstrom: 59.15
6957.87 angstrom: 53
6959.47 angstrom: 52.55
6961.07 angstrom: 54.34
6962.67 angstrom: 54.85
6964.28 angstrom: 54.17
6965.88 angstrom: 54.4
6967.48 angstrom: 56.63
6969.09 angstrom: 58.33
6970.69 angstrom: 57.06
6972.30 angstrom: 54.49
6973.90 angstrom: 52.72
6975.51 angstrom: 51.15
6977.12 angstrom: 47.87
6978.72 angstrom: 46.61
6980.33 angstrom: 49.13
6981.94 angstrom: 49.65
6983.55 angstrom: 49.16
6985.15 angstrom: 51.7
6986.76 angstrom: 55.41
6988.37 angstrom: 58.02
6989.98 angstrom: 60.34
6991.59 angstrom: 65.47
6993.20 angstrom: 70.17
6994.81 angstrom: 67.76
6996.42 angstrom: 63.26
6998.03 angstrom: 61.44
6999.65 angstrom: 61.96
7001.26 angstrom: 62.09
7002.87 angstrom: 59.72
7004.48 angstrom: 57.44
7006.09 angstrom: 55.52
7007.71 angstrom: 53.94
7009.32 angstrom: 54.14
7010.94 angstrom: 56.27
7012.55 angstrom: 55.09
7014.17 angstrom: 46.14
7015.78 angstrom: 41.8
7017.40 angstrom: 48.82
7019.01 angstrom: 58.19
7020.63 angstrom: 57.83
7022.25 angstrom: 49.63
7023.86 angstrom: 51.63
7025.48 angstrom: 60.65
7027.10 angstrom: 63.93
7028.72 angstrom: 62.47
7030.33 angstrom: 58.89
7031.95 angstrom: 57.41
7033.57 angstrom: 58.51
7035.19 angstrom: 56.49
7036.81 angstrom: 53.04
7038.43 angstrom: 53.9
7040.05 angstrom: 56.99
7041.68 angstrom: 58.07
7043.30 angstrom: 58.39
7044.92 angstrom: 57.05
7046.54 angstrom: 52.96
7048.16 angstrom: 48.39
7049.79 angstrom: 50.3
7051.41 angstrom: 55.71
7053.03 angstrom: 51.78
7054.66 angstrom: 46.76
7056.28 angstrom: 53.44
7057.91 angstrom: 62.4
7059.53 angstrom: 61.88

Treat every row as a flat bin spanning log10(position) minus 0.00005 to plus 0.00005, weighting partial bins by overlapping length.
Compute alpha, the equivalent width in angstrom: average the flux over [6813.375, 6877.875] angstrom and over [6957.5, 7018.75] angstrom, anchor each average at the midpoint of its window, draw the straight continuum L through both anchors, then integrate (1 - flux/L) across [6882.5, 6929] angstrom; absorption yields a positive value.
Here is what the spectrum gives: 2.4 angstrom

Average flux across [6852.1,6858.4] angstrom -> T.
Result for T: 54.6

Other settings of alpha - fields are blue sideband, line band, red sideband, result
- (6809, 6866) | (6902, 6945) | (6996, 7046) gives 0.7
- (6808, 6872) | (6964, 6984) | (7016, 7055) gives 1.3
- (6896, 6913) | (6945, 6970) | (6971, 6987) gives -3.7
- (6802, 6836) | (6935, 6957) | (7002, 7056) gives -1.3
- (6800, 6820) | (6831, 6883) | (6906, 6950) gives 0.5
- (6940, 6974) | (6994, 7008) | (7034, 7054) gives -1.0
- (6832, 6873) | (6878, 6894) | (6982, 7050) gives 1.6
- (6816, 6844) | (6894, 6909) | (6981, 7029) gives 1.9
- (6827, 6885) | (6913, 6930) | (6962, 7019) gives -0.6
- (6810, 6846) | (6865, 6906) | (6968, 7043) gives 3.7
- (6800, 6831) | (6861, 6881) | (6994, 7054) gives -0.3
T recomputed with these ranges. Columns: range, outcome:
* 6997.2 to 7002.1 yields 61.8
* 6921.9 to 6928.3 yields 58.1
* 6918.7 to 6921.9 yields 62.2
